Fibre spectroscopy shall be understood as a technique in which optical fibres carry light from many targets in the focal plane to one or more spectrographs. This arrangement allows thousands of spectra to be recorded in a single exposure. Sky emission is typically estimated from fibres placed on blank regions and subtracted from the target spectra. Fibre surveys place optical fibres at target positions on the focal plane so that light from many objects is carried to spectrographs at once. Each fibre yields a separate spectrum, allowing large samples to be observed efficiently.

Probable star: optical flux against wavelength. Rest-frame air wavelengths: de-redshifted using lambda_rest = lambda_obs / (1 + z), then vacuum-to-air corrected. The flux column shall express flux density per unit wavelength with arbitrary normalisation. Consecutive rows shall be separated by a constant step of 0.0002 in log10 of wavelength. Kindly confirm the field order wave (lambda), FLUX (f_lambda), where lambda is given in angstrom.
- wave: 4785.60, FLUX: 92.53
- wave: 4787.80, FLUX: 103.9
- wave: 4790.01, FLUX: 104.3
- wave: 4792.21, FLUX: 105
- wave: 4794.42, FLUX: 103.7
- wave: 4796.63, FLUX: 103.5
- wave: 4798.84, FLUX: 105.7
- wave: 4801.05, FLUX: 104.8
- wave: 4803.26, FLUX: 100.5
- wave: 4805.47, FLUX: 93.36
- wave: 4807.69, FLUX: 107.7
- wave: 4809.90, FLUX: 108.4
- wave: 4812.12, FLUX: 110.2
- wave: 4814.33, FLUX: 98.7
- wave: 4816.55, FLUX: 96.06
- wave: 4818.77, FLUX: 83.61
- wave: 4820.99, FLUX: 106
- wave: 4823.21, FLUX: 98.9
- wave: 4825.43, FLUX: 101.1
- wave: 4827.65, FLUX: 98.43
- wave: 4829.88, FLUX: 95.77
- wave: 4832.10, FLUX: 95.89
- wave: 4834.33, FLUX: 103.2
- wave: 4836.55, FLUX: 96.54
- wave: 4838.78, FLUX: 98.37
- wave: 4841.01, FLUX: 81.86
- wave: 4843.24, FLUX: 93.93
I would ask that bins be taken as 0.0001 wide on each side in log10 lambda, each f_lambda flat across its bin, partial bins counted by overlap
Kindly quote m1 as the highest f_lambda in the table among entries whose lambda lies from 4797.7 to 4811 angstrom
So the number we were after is 108.4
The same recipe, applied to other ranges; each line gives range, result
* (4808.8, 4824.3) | 110.2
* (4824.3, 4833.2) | 101.1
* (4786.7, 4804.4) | 105.7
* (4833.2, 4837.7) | 103.2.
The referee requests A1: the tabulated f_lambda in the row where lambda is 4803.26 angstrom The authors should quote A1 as 100.5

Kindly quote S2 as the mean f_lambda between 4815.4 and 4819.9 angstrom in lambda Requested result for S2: 89.9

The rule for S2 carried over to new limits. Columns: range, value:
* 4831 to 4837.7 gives 98.6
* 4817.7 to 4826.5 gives 97.5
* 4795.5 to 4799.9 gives 105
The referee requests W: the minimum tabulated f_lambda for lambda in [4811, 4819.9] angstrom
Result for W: 83.61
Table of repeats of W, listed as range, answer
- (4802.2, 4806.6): 93.36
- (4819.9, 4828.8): 98.43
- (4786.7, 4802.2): 103.5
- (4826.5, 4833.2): 95.77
